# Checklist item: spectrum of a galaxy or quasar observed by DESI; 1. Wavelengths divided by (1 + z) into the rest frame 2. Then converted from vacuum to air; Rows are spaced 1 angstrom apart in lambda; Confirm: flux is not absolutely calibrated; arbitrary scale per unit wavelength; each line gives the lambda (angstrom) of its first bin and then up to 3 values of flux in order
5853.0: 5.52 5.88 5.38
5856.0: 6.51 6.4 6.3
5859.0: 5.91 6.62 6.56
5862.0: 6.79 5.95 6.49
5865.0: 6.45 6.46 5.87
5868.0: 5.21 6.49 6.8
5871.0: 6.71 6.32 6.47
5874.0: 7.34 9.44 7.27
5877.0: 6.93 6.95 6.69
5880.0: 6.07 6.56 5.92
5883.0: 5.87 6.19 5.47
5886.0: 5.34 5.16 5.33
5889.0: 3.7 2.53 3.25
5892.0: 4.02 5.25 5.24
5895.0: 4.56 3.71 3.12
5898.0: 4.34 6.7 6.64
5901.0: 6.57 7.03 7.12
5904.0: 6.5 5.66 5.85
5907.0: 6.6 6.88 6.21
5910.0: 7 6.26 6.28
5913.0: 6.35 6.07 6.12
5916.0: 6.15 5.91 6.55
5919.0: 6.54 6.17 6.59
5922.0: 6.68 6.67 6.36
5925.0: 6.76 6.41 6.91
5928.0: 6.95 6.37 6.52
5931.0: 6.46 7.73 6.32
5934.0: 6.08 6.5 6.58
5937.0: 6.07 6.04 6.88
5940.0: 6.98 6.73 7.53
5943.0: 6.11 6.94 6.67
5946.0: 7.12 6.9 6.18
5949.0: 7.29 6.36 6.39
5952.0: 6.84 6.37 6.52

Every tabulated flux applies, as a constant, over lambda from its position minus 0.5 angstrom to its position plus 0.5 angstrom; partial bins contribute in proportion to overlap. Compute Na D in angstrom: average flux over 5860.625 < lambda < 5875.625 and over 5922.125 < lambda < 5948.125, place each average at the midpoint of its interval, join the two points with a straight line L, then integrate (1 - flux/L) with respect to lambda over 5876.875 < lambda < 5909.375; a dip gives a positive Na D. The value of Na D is 5.29 angstrom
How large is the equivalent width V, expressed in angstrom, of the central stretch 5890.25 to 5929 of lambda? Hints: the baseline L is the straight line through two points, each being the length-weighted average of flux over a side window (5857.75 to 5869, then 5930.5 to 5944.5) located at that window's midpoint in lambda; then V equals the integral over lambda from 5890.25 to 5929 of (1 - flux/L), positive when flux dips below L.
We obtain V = 3.08 angstrom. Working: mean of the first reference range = 6.25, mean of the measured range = 5.98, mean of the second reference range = 6.64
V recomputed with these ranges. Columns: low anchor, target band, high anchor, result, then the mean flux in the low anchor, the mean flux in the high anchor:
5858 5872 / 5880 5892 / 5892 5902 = 1.2 angstrom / 6.33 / 5.17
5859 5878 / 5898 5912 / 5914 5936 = 0.2 angstrom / 6.66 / 6.5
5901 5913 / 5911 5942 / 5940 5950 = 0.7 angstrom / 6.49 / 6.81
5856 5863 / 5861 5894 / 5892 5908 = 0.6 angstrom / 6.4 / 5.65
